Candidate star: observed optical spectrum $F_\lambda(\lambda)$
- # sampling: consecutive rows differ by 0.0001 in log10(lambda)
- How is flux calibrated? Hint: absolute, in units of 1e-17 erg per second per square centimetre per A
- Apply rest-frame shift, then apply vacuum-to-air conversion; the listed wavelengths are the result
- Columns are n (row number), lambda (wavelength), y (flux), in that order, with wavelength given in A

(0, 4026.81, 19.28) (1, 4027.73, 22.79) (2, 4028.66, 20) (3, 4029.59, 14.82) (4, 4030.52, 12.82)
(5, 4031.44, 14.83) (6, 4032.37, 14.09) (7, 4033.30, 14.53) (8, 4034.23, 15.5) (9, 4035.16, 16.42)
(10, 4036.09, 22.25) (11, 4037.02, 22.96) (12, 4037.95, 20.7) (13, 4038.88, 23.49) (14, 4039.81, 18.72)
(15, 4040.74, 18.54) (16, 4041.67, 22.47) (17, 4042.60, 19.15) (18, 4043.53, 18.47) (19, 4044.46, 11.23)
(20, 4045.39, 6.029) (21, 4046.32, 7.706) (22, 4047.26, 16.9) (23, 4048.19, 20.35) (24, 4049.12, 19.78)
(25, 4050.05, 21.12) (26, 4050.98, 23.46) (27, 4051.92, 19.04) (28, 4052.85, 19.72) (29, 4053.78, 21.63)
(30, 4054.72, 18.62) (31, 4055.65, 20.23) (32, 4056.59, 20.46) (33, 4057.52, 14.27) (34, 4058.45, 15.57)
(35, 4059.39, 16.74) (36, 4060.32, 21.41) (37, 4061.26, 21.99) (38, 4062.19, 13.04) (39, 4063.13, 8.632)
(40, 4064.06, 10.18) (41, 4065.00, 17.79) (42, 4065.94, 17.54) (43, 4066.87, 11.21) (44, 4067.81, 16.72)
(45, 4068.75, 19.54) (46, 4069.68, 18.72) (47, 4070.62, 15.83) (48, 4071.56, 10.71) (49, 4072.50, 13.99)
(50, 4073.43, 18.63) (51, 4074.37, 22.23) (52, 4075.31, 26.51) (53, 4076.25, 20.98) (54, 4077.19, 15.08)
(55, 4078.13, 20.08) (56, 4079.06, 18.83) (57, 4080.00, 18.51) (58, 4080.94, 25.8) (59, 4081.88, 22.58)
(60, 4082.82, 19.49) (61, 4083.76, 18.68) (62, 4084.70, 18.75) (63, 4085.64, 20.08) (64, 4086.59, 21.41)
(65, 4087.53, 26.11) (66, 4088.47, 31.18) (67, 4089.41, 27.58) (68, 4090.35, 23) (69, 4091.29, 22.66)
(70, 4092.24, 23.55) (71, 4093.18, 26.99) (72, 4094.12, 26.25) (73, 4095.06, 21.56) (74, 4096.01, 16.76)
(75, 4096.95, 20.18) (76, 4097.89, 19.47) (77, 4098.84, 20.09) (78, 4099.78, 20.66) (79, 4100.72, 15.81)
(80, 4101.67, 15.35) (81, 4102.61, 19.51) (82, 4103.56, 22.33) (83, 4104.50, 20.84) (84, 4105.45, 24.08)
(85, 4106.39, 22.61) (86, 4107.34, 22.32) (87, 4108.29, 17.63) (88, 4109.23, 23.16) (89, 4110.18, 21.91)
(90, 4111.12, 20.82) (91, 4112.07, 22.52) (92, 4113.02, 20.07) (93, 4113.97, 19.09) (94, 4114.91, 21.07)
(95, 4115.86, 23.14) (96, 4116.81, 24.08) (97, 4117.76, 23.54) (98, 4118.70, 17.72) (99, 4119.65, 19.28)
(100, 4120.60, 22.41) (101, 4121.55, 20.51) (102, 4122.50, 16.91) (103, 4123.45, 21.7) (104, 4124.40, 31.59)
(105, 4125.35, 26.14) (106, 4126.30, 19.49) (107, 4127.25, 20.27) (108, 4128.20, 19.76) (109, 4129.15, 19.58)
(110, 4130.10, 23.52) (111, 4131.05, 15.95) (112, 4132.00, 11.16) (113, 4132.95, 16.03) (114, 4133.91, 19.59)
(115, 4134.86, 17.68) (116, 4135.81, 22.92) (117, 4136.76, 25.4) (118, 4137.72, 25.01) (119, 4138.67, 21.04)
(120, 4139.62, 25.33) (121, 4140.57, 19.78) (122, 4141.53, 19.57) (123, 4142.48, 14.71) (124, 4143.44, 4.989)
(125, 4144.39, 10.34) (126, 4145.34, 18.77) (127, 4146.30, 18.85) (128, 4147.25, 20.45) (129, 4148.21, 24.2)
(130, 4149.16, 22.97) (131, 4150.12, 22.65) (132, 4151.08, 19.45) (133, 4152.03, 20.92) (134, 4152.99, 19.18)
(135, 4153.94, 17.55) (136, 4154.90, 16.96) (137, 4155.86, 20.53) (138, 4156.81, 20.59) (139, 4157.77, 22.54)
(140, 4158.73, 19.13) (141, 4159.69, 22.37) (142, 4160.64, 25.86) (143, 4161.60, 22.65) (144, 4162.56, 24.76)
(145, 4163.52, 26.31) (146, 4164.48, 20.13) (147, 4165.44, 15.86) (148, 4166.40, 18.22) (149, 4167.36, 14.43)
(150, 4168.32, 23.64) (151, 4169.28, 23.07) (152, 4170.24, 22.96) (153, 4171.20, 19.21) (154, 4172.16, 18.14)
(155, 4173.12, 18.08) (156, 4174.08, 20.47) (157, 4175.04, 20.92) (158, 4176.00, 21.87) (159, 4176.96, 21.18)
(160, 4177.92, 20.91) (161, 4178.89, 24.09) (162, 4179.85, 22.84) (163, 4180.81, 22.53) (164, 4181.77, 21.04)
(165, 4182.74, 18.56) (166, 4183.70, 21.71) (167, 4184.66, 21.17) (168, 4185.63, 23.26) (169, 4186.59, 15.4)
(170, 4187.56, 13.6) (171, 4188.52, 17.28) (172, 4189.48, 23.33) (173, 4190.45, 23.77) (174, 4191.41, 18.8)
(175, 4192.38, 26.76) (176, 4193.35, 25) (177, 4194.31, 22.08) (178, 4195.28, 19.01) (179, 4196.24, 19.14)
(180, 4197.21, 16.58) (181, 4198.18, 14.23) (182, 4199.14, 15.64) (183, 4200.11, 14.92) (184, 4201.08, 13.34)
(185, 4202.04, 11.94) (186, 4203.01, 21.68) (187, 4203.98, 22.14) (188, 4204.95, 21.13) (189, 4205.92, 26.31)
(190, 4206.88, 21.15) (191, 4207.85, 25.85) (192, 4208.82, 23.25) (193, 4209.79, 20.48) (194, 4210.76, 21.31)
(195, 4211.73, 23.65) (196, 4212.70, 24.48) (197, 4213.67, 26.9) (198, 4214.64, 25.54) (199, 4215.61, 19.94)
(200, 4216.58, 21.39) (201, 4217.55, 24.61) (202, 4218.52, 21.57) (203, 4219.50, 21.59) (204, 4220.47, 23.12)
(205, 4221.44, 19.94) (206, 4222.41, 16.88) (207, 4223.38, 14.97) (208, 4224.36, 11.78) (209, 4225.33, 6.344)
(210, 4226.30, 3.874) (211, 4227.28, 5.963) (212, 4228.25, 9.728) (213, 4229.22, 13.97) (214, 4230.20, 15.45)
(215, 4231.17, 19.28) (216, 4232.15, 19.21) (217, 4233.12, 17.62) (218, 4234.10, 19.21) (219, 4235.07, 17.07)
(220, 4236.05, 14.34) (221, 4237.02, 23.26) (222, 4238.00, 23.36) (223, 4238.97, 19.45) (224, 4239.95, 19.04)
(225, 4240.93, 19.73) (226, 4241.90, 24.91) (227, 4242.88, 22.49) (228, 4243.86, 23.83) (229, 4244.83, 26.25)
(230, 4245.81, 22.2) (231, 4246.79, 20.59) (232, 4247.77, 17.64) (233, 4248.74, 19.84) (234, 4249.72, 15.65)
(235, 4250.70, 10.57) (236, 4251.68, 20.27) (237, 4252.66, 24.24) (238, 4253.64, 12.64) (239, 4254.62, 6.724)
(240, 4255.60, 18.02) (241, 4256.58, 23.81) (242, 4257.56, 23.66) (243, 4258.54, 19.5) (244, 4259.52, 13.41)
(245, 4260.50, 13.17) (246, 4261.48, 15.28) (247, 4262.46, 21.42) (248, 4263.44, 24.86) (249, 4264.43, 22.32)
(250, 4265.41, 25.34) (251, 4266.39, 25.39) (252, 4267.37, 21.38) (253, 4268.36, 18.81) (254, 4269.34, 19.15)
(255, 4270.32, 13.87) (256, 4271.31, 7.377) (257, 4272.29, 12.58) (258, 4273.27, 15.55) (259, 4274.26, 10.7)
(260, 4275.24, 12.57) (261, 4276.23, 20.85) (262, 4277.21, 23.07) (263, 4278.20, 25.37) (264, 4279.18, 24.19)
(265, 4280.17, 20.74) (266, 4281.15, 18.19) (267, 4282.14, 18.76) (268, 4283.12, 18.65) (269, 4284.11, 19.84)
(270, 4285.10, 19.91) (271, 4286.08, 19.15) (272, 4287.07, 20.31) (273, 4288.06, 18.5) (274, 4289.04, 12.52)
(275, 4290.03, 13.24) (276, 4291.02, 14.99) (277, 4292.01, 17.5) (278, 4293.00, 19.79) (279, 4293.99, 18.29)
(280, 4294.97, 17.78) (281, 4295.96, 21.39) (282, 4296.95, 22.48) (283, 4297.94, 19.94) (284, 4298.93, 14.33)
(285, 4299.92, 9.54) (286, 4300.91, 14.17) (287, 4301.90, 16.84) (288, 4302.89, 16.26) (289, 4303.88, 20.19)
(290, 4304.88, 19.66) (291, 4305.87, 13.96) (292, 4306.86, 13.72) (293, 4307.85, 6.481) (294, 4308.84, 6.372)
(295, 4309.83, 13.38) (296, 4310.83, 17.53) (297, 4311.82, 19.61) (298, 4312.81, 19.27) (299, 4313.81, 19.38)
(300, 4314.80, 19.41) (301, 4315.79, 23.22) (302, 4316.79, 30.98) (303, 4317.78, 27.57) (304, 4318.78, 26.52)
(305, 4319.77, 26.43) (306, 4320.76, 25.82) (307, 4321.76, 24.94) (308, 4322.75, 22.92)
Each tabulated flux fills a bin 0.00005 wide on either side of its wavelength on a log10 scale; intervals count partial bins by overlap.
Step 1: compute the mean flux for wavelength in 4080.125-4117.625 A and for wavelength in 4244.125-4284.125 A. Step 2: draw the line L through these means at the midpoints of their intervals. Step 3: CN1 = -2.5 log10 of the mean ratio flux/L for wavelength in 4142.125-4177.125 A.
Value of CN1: 0.04 mag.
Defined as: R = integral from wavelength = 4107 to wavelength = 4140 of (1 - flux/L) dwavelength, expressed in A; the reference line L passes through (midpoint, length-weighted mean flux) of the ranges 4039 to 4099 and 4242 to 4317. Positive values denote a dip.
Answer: -3.9 A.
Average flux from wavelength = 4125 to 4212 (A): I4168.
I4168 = 20.2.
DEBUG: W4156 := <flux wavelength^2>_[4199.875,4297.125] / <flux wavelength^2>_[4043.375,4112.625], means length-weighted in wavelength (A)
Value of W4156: 1.1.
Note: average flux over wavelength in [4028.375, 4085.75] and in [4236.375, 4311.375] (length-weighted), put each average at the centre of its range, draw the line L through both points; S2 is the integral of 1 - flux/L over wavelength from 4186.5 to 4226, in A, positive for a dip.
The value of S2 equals -4.1 A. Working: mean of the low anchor 17.8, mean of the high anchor 18.1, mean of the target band 19.9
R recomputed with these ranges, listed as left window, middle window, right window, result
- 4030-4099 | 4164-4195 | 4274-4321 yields -3.16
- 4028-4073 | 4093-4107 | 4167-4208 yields -1.92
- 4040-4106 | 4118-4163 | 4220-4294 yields -3.58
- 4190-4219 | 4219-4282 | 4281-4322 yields 5.63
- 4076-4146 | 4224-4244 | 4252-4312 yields 1.97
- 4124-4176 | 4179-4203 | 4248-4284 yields 0.22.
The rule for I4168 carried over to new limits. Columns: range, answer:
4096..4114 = 20.4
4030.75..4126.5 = 19.6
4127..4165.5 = 19.9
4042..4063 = 17.5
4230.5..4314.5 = 18.2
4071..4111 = 21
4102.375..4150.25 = 20.5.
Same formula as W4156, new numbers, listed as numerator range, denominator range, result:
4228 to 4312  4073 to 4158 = 0.93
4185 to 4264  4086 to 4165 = 0.95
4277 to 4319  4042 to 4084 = 1.16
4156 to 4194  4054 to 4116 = 1.11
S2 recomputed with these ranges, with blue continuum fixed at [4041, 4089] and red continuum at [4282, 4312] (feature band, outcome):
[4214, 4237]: 0.3 A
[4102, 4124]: -3.9 A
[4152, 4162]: -1.8 A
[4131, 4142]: -1.4 A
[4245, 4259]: -1.3 A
